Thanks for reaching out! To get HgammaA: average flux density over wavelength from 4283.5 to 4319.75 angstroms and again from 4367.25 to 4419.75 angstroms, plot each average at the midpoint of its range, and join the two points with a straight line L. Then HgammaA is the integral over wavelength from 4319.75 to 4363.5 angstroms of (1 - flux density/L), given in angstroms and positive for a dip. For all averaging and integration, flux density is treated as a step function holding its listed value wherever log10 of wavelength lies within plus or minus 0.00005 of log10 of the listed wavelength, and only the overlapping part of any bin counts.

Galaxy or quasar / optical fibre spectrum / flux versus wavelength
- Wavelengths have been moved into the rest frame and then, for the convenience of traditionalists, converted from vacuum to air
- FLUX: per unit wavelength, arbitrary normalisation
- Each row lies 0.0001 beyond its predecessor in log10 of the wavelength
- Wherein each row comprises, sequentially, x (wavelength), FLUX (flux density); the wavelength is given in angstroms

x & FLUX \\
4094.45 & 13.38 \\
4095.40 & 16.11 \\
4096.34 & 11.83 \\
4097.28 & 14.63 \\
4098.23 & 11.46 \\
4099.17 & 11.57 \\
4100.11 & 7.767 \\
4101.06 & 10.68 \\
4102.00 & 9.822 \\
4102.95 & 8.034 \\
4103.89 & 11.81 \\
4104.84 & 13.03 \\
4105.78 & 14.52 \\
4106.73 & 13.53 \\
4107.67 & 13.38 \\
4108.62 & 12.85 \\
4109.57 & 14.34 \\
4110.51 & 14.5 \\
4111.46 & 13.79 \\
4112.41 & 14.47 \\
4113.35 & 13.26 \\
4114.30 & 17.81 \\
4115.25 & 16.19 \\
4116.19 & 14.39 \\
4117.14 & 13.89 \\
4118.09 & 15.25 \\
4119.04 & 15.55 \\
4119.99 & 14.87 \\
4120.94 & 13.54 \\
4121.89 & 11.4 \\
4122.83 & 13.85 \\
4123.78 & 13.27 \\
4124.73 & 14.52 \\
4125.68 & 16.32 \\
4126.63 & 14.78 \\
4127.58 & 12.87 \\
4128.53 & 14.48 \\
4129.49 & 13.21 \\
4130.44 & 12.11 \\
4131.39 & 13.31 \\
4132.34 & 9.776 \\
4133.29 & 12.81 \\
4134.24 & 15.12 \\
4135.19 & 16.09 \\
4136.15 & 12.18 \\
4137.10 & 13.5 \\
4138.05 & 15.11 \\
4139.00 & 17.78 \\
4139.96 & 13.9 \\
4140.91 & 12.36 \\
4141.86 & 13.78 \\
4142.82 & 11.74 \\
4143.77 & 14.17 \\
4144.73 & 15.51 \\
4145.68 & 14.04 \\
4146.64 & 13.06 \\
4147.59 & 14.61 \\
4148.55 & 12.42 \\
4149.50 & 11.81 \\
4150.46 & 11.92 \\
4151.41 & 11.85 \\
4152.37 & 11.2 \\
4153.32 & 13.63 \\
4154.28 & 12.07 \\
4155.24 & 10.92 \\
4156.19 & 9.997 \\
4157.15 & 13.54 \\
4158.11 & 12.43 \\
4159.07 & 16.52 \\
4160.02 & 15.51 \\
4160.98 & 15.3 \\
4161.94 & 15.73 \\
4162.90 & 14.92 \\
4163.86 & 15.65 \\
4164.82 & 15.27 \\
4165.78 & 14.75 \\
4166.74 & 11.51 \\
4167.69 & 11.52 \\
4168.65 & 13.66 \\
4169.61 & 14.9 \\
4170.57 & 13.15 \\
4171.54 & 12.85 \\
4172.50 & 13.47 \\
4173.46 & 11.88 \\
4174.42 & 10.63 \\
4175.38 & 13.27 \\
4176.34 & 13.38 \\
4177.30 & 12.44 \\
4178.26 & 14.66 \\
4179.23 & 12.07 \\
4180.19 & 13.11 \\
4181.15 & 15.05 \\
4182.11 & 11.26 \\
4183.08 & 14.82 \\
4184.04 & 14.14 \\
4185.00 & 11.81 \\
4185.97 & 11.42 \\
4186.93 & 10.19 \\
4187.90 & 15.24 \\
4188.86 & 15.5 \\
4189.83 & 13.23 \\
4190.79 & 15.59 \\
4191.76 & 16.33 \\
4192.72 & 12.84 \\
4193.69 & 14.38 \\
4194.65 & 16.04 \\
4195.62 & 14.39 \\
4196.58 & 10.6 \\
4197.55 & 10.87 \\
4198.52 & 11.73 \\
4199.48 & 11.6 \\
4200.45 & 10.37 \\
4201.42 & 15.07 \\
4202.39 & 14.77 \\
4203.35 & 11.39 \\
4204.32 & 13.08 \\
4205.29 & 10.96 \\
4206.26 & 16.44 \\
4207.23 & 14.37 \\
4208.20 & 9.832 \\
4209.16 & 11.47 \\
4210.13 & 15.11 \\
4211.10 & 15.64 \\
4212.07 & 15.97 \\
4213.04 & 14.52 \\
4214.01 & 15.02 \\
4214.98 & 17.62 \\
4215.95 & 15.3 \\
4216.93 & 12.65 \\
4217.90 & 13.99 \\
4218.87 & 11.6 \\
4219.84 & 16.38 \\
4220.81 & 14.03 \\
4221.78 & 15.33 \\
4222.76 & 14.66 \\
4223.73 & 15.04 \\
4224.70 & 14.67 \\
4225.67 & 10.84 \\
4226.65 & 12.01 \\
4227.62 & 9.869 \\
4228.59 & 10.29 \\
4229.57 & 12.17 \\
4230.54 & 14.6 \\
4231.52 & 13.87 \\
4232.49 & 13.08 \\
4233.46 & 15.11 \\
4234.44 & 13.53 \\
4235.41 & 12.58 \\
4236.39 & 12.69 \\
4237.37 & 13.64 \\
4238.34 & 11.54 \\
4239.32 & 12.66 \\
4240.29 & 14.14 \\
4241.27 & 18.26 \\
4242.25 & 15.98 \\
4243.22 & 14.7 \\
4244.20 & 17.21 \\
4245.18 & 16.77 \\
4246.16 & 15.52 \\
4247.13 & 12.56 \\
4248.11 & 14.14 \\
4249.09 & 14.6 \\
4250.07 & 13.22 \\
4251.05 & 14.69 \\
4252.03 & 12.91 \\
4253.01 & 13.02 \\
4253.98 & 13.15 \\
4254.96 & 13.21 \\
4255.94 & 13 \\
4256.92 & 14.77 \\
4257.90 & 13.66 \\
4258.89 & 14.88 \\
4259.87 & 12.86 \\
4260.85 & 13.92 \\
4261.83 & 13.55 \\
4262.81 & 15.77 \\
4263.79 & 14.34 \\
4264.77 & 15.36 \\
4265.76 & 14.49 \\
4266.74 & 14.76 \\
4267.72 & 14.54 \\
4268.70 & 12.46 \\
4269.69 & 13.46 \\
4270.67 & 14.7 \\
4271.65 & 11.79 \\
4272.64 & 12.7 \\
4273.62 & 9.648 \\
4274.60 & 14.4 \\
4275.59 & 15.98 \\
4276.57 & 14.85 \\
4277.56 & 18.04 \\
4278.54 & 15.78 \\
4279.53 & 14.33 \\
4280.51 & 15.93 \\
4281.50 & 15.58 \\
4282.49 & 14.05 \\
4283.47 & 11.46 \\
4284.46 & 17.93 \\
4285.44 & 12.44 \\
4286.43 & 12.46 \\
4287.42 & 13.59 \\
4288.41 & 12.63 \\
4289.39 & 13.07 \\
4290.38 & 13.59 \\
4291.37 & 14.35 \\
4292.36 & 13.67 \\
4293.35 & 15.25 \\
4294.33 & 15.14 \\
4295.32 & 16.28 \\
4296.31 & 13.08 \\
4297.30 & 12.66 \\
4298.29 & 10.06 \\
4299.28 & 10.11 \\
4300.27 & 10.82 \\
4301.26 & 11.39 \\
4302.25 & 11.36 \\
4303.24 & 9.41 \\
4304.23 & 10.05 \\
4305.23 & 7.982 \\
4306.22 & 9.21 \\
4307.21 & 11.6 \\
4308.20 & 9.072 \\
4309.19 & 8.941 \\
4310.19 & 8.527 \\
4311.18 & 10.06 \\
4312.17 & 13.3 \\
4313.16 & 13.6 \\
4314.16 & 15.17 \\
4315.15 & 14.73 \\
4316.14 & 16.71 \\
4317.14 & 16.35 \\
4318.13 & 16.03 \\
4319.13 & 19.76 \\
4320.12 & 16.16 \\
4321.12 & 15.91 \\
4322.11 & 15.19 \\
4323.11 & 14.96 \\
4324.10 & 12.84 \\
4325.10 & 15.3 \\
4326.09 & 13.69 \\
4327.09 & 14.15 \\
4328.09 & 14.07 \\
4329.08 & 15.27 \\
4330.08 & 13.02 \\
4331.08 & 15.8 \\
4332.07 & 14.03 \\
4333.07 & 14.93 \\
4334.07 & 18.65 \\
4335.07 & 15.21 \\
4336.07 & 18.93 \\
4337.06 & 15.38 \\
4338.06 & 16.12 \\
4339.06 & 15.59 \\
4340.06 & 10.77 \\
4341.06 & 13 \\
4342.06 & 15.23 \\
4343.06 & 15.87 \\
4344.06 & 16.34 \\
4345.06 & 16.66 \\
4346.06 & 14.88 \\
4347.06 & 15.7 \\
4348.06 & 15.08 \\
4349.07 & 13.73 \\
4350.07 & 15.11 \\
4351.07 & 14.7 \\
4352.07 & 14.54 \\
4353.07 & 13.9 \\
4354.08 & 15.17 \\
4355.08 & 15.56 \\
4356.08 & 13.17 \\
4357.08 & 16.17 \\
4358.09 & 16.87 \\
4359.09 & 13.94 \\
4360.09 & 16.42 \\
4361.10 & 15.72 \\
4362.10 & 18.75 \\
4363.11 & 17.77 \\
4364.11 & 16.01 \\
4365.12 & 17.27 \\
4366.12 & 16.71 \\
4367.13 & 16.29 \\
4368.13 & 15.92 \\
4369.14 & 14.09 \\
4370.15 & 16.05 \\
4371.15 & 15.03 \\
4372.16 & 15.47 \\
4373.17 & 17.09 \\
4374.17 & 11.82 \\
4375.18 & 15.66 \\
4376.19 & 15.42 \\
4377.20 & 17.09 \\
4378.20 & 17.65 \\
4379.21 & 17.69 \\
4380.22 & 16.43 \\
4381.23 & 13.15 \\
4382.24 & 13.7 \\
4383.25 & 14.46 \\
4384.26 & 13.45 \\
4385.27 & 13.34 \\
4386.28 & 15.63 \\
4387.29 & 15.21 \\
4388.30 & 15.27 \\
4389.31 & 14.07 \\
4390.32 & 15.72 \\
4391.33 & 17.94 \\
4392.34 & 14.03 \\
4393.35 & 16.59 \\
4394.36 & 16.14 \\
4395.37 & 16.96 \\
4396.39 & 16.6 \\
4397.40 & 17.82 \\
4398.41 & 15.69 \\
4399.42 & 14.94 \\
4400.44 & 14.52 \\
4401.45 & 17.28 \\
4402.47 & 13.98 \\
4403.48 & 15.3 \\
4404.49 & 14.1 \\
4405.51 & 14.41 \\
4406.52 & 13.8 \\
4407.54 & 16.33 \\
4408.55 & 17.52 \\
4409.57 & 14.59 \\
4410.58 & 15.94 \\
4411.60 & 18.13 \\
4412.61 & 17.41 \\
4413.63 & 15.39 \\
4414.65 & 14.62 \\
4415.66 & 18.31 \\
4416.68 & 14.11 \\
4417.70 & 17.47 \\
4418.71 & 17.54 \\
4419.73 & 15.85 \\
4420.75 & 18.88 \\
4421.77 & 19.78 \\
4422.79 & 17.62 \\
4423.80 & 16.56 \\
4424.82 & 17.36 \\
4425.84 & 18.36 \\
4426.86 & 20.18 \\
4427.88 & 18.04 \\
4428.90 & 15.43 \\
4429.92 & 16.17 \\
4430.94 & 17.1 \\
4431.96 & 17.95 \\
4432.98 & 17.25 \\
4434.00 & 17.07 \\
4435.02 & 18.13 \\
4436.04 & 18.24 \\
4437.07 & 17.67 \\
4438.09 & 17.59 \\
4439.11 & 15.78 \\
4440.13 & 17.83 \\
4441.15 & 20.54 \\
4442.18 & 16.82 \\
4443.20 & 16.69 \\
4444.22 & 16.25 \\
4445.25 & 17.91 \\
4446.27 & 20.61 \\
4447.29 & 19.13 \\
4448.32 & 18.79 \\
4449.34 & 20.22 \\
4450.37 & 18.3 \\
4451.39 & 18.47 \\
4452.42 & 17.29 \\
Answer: -3.75 angstroms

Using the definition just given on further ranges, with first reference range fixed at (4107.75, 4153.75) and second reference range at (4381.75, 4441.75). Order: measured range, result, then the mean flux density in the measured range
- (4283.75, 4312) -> 6.22 angstroms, 12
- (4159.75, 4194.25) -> 1.43 angstroms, 13.6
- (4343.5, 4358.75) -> 0.66 angstroms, 15.2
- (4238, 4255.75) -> 0.64 angstroms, 14.4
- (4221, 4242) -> 1.91 angstroms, 13.4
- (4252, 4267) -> 1.00 angstroms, 14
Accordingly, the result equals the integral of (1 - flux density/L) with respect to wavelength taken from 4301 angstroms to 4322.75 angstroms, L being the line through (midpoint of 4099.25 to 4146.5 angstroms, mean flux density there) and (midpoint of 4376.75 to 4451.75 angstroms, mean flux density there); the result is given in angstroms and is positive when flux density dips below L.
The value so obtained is 3.91 angstroms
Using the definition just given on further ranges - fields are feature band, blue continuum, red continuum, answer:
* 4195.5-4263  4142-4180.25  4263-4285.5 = 1.2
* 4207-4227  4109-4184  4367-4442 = 0.4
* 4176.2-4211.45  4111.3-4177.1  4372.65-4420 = 2.0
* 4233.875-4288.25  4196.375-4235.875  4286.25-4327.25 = -3.8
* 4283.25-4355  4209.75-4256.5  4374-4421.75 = 5.1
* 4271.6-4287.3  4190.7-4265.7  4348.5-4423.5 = 0.2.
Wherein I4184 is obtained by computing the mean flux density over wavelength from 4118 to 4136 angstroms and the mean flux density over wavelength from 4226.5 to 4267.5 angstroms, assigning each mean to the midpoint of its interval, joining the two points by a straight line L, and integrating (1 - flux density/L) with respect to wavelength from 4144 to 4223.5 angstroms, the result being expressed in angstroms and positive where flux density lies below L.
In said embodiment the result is 1.9 angstroms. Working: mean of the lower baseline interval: 13.8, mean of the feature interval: 13.5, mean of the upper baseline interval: 13.9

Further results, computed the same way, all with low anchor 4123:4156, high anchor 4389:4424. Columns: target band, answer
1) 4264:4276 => 0.87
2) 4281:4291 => 0.83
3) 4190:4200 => 0.39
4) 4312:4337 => -0.08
